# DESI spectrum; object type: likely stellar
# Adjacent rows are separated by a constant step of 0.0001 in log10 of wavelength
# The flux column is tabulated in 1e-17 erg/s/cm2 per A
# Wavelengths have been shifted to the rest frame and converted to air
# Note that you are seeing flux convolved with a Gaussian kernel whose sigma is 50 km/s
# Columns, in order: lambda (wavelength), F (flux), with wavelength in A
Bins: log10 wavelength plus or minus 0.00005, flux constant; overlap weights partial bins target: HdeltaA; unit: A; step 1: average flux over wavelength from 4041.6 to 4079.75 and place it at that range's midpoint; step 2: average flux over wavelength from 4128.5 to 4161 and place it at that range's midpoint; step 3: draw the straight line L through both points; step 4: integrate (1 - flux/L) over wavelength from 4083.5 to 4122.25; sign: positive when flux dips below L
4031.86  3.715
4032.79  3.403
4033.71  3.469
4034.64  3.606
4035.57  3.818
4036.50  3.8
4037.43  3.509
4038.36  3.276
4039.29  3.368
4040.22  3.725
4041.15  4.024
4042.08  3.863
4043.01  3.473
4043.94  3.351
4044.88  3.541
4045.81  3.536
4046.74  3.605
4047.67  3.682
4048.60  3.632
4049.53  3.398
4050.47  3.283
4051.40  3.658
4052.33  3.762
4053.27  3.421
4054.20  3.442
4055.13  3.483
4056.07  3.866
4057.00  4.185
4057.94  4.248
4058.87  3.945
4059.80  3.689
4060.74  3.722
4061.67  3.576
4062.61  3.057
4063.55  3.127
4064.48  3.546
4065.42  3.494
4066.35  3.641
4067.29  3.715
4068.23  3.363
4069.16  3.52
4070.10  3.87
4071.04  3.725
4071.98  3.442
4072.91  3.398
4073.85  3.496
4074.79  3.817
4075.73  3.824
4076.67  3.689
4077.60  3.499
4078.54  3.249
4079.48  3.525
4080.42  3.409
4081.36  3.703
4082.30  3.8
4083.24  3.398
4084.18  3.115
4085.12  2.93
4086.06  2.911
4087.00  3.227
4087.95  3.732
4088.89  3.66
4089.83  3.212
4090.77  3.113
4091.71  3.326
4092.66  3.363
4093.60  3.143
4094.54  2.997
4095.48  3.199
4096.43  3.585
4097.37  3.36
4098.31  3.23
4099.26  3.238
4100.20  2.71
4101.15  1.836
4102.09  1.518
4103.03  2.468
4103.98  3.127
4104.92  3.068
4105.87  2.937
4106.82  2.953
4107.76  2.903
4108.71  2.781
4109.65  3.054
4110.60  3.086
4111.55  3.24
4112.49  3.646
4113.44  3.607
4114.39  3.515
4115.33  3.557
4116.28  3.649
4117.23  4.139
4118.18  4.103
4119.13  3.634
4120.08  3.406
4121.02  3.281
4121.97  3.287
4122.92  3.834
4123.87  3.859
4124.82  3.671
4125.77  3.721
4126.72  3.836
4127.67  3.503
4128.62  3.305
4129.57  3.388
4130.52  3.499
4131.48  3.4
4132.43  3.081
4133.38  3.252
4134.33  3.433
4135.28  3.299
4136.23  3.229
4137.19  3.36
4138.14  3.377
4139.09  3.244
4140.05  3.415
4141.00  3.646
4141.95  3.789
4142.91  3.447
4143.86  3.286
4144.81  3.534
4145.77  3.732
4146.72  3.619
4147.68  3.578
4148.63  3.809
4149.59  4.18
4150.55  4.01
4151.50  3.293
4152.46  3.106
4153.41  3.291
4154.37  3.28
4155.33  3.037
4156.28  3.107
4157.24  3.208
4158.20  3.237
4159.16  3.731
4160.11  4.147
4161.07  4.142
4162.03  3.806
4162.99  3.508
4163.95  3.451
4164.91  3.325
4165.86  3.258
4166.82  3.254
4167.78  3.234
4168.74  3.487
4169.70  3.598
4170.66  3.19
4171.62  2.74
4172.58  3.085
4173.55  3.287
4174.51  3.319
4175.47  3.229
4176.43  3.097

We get 3.7 A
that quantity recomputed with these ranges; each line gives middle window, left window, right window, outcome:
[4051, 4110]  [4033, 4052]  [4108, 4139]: 3.0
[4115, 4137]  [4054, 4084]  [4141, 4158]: -0.1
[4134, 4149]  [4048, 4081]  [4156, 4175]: -0.1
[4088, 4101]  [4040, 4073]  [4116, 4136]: 1.3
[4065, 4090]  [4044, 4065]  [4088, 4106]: -1.6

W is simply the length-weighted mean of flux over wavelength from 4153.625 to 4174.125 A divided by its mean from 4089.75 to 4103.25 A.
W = 1.14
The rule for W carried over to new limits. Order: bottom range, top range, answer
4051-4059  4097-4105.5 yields 0.72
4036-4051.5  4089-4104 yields 0.83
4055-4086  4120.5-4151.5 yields 0.99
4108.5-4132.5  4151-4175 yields 0.96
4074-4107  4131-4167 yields 1.09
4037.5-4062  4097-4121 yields 0.87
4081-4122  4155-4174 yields 1.05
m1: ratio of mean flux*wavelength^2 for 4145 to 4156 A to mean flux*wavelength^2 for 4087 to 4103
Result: 1.2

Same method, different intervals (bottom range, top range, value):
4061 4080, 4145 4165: 1.05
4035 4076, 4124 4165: 1.01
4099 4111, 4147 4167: 1.32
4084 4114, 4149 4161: 1.17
